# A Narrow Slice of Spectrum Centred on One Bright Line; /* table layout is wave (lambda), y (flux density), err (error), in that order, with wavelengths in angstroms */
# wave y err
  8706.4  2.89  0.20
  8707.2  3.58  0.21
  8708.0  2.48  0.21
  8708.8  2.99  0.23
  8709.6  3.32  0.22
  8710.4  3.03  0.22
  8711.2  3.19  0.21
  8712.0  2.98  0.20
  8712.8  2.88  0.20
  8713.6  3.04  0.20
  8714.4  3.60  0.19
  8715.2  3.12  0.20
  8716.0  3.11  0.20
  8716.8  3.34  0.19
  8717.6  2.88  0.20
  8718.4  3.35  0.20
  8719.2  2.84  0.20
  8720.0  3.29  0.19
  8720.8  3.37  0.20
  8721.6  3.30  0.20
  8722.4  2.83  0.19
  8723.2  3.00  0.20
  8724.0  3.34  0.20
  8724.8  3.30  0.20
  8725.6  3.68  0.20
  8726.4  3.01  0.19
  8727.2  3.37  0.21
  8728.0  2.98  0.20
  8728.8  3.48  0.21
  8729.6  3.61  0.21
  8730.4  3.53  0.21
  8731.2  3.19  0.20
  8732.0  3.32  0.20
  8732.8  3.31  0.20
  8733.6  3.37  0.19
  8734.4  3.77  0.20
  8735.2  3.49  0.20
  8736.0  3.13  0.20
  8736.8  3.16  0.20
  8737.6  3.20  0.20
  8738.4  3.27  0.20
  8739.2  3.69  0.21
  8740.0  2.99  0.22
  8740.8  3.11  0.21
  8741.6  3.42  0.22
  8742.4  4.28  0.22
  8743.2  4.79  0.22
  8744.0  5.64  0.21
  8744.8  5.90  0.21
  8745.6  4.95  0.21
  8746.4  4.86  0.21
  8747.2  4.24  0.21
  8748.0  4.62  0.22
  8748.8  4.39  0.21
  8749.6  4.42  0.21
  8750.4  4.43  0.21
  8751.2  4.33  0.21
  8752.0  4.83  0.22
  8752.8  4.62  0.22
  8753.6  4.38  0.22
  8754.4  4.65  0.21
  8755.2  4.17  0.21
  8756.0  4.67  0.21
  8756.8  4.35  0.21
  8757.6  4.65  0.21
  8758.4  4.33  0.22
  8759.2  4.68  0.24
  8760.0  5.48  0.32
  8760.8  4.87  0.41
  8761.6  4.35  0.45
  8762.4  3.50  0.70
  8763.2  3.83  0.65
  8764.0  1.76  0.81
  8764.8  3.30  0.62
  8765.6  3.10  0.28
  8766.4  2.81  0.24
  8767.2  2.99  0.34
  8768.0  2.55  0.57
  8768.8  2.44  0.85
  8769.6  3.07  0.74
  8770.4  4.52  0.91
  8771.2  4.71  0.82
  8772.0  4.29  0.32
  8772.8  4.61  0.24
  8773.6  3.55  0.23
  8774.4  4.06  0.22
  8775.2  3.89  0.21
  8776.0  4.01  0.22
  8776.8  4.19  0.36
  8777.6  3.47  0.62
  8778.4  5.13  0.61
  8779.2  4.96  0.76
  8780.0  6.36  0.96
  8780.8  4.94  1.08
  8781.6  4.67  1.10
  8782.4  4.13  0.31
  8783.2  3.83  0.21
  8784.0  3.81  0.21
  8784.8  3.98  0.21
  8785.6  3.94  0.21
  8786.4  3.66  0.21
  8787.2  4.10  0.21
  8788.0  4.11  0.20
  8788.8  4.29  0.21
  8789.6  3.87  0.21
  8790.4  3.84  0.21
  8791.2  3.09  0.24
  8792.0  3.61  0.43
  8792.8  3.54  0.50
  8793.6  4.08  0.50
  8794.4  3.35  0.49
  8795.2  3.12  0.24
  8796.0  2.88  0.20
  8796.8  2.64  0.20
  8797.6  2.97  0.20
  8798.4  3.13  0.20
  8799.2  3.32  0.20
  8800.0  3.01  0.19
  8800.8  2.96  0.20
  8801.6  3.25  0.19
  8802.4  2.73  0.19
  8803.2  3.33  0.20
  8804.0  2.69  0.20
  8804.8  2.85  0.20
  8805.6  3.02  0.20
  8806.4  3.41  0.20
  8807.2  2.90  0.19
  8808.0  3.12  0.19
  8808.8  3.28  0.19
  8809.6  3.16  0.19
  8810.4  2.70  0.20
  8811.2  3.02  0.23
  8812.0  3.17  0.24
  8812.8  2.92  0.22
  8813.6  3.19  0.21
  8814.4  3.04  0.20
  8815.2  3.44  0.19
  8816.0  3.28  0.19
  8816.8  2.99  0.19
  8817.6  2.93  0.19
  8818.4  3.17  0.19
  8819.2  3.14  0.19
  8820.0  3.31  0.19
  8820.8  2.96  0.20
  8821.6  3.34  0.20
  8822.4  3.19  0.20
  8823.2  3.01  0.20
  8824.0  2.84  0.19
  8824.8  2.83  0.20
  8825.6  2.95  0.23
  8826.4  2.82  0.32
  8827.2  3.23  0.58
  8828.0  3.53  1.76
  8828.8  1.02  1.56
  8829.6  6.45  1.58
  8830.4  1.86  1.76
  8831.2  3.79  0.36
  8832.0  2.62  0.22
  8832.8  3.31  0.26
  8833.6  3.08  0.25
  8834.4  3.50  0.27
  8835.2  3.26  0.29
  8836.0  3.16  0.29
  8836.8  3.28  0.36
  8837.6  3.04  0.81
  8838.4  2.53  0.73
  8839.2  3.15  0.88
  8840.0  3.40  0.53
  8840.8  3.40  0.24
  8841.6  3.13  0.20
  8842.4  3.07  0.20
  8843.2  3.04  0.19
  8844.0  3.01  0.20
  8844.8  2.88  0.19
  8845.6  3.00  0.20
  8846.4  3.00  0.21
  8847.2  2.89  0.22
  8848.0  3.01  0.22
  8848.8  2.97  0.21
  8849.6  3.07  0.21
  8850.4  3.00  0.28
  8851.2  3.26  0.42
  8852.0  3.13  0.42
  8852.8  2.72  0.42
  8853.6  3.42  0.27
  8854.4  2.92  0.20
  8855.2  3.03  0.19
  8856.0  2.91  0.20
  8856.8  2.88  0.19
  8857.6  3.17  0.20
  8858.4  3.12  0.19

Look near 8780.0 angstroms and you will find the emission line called [N II] 6583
